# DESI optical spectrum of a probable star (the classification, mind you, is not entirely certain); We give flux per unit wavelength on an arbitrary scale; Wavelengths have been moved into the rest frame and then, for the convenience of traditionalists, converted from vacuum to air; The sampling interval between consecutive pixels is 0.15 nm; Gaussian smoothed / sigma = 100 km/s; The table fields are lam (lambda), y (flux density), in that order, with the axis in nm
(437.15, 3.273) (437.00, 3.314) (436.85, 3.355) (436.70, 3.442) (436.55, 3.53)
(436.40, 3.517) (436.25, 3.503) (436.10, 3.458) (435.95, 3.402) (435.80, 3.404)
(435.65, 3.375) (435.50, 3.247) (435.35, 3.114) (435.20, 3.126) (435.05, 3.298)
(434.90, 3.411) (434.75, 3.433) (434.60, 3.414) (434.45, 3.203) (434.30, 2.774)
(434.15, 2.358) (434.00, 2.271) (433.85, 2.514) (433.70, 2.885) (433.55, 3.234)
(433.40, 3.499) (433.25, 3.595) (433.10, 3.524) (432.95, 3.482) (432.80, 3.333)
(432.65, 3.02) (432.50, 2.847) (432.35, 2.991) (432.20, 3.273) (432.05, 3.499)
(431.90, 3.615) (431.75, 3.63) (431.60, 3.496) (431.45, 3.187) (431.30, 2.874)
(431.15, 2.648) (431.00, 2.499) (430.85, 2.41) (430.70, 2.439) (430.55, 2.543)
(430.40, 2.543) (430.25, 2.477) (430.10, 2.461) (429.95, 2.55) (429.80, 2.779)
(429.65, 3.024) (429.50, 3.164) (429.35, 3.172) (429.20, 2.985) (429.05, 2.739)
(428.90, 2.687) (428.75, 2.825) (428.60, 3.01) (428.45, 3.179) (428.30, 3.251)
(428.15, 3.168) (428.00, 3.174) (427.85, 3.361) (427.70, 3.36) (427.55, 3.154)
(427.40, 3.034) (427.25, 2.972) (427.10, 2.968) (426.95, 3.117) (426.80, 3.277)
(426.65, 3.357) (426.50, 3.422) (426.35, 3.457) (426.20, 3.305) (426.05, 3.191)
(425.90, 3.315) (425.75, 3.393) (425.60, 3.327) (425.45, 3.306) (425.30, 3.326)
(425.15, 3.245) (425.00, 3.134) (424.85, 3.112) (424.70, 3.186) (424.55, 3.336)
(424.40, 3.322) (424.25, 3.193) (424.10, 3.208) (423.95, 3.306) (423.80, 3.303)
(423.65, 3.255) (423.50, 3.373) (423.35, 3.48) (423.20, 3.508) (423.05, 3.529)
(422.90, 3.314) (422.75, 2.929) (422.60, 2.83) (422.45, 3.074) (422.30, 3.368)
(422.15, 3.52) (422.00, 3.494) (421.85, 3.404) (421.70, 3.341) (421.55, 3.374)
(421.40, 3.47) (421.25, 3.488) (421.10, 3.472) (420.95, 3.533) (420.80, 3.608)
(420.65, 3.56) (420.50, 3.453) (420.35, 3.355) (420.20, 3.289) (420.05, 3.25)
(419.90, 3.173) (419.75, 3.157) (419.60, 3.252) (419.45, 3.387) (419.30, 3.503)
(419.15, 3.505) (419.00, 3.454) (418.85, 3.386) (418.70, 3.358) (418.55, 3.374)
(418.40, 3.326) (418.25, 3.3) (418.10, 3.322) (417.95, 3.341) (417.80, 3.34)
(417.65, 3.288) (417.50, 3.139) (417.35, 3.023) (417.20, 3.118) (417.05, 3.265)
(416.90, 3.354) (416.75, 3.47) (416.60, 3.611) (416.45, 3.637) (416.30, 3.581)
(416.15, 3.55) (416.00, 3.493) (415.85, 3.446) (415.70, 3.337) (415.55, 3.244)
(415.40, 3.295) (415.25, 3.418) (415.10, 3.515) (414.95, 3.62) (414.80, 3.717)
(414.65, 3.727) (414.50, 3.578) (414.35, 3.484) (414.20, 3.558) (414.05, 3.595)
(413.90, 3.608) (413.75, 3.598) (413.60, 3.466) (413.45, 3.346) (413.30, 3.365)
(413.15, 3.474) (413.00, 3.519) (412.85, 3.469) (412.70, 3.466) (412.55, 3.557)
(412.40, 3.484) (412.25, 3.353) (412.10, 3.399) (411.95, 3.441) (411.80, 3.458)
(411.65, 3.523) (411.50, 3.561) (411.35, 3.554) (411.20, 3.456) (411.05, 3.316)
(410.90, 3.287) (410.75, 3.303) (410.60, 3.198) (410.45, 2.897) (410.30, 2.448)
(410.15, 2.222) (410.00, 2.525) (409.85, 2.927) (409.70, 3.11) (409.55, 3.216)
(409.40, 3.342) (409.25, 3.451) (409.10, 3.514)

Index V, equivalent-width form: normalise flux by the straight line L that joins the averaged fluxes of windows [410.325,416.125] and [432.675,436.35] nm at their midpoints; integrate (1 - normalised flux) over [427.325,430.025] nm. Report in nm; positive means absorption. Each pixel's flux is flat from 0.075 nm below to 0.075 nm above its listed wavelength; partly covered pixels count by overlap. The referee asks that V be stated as 0.19 nm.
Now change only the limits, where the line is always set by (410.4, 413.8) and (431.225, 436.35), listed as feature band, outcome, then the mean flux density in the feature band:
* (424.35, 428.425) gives 0.05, 3.24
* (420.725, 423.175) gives -0.03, 3.36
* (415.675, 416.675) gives -0.05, 3.53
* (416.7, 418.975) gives 0.05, 3.3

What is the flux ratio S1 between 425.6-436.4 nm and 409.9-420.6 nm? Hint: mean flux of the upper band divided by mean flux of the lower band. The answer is 0.92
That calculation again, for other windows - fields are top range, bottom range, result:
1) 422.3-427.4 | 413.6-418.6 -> 0.95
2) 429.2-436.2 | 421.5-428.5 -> 0.94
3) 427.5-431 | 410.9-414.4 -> 0.83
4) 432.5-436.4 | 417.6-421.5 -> 0.94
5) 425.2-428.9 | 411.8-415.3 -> 0.91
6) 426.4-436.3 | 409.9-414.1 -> 0.93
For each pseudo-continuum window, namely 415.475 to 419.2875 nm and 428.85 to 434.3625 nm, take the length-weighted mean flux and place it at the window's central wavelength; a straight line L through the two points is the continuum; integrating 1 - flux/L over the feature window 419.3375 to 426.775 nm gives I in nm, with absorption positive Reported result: -0.29 nm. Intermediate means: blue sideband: 3.37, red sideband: 2.95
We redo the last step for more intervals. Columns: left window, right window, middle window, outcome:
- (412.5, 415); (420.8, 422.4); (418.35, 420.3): 0.08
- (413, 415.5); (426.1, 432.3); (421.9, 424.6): -0.06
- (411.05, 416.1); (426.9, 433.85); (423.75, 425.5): -0.03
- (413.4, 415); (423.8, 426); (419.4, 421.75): 0.00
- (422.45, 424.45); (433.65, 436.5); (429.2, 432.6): 0.29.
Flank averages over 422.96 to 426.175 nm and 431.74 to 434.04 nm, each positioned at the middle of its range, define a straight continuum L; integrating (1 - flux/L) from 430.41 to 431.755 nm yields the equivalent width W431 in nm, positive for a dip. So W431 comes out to 0.18 nm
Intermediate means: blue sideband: 3.3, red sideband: 3.2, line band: 2.8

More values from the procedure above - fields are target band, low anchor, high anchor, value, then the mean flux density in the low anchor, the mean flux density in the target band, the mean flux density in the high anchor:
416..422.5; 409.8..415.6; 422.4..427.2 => -0.14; 3.36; 3.38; 3.26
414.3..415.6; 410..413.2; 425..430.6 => -0.11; 3.28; 3.52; 3.07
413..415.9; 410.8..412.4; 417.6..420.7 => -0.08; 3.44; 3.5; 3.35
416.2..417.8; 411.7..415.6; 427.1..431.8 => 0.01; 3.49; 3.35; 2.93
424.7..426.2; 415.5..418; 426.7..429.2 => -0.06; 3.37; 3.26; 3.08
